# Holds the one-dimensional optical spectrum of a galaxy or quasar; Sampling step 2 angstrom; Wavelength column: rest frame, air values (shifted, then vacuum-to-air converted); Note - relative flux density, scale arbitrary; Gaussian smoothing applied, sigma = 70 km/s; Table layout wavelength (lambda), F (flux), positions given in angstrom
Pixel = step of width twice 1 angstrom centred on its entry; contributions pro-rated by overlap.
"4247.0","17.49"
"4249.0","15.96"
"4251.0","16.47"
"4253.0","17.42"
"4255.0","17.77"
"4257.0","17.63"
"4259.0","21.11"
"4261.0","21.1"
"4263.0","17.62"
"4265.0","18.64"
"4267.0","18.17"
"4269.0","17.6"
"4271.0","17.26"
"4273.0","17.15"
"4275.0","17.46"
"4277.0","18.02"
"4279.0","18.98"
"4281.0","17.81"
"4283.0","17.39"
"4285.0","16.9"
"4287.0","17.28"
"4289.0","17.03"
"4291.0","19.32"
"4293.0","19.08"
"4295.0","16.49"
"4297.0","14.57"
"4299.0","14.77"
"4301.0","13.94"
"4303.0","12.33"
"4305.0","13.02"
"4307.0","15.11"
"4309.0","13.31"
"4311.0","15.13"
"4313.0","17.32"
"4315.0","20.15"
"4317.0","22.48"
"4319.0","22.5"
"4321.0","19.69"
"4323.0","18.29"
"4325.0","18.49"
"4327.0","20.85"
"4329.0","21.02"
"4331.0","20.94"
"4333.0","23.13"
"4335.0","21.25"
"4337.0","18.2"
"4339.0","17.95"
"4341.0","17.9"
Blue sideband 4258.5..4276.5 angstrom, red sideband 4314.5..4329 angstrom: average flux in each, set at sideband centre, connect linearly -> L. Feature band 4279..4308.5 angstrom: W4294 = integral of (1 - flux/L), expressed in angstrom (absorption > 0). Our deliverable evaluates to 4.9 angstrom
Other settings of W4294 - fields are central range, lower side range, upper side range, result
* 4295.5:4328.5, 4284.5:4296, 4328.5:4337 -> 4.3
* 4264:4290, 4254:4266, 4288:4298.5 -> 0.6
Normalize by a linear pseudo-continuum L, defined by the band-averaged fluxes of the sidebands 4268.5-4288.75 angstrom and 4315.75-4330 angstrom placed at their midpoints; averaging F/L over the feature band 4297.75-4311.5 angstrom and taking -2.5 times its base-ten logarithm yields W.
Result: 0.35 mag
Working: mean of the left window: 17.6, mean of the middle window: 13.9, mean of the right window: 20.5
